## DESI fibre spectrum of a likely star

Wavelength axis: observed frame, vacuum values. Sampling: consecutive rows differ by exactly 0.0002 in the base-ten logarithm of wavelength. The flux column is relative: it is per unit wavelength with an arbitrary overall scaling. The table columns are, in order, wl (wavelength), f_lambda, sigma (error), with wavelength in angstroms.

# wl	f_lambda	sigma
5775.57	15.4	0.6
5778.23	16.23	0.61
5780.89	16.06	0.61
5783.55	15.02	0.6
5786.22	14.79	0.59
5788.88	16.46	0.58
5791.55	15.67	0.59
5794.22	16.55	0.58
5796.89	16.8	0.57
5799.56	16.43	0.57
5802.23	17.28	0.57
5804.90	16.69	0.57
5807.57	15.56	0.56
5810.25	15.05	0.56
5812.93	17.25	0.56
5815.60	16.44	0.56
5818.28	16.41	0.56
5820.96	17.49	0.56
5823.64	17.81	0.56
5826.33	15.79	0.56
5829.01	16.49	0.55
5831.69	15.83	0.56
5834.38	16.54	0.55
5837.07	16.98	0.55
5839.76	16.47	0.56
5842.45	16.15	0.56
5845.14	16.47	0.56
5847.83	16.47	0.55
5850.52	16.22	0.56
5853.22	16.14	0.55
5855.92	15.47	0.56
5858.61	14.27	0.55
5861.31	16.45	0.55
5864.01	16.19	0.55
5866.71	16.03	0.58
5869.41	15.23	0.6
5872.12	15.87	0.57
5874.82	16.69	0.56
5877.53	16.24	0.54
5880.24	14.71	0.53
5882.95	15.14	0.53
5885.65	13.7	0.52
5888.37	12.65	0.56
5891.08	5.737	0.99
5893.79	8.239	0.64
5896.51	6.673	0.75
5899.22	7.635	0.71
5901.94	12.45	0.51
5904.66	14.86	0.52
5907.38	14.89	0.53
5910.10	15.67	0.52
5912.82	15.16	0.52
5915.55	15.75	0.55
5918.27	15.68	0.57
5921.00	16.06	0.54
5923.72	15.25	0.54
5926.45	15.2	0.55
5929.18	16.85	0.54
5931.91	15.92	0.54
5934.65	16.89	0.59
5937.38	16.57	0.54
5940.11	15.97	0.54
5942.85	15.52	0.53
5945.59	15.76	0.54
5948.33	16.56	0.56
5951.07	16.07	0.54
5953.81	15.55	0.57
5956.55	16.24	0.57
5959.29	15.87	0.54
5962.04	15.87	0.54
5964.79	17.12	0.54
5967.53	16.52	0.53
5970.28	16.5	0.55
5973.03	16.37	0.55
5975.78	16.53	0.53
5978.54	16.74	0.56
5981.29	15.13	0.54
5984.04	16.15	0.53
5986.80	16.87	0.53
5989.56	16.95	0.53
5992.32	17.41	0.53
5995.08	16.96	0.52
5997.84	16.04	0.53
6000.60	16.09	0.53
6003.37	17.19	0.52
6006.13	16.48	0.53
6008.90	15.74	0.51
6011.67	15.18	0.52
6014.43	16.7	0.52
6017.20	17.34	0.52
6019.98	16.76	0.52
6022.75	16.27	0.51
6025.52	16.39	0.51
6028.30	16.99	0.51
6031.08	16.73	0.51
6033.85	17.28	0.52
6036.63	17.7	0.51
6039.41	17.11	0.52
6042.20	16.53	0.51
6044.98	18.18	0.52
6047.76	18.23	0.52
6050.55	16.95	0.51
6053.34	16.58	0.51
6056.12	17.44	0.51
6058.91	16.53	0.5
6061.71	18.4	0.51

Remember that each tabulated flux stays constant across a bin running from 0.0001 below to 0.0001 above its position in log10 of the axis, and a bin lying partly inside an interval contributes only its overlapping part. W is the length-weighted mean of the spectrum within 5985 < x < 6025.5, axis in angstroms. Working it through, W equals 16.6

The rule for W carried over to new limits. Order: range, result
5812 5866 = 16.4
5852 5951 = 14.6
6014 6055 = 17.1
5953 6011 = 16.4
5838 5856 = 16.3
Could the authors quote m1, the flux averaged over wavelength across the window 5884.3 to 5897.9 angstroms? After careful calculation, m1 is 9.4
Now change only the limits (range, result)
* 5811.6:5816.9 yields 16.9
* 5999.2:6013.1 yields 16.1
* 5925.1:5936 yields 16.2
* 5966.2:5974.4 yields 16.5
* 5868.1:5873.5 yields 15.6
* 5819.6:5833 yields 16.7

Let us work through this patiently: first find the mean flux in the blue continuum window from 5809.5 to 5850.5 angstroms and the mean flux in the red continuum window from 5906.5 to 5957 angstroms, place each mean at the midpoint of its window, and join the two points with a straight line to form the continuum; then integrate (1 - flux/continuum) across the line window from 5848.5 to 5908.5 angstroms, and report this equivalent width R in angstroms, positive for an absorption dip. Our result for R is 9.3 angstroms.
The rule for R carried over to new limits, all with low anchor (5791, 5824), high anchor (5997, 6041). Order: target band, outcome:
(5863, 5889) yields 2.0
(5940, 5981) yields 1.0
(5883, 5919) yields 9.3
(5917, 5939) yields 0.7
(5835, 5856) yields 0.3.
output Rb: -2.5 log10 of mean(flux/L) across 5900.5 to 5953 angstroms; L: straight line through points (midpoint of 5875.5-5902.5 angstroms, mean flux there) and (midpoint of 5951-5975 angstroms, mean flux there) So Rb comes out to -0.13 mag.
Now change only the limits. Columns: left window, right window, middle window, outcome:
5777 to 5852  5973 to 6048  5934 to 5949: 0.027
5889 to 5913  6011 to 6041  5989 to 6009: -0.073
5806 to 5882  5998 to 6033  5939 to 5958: 0.027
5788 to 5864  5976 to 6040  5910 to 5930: 0.054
